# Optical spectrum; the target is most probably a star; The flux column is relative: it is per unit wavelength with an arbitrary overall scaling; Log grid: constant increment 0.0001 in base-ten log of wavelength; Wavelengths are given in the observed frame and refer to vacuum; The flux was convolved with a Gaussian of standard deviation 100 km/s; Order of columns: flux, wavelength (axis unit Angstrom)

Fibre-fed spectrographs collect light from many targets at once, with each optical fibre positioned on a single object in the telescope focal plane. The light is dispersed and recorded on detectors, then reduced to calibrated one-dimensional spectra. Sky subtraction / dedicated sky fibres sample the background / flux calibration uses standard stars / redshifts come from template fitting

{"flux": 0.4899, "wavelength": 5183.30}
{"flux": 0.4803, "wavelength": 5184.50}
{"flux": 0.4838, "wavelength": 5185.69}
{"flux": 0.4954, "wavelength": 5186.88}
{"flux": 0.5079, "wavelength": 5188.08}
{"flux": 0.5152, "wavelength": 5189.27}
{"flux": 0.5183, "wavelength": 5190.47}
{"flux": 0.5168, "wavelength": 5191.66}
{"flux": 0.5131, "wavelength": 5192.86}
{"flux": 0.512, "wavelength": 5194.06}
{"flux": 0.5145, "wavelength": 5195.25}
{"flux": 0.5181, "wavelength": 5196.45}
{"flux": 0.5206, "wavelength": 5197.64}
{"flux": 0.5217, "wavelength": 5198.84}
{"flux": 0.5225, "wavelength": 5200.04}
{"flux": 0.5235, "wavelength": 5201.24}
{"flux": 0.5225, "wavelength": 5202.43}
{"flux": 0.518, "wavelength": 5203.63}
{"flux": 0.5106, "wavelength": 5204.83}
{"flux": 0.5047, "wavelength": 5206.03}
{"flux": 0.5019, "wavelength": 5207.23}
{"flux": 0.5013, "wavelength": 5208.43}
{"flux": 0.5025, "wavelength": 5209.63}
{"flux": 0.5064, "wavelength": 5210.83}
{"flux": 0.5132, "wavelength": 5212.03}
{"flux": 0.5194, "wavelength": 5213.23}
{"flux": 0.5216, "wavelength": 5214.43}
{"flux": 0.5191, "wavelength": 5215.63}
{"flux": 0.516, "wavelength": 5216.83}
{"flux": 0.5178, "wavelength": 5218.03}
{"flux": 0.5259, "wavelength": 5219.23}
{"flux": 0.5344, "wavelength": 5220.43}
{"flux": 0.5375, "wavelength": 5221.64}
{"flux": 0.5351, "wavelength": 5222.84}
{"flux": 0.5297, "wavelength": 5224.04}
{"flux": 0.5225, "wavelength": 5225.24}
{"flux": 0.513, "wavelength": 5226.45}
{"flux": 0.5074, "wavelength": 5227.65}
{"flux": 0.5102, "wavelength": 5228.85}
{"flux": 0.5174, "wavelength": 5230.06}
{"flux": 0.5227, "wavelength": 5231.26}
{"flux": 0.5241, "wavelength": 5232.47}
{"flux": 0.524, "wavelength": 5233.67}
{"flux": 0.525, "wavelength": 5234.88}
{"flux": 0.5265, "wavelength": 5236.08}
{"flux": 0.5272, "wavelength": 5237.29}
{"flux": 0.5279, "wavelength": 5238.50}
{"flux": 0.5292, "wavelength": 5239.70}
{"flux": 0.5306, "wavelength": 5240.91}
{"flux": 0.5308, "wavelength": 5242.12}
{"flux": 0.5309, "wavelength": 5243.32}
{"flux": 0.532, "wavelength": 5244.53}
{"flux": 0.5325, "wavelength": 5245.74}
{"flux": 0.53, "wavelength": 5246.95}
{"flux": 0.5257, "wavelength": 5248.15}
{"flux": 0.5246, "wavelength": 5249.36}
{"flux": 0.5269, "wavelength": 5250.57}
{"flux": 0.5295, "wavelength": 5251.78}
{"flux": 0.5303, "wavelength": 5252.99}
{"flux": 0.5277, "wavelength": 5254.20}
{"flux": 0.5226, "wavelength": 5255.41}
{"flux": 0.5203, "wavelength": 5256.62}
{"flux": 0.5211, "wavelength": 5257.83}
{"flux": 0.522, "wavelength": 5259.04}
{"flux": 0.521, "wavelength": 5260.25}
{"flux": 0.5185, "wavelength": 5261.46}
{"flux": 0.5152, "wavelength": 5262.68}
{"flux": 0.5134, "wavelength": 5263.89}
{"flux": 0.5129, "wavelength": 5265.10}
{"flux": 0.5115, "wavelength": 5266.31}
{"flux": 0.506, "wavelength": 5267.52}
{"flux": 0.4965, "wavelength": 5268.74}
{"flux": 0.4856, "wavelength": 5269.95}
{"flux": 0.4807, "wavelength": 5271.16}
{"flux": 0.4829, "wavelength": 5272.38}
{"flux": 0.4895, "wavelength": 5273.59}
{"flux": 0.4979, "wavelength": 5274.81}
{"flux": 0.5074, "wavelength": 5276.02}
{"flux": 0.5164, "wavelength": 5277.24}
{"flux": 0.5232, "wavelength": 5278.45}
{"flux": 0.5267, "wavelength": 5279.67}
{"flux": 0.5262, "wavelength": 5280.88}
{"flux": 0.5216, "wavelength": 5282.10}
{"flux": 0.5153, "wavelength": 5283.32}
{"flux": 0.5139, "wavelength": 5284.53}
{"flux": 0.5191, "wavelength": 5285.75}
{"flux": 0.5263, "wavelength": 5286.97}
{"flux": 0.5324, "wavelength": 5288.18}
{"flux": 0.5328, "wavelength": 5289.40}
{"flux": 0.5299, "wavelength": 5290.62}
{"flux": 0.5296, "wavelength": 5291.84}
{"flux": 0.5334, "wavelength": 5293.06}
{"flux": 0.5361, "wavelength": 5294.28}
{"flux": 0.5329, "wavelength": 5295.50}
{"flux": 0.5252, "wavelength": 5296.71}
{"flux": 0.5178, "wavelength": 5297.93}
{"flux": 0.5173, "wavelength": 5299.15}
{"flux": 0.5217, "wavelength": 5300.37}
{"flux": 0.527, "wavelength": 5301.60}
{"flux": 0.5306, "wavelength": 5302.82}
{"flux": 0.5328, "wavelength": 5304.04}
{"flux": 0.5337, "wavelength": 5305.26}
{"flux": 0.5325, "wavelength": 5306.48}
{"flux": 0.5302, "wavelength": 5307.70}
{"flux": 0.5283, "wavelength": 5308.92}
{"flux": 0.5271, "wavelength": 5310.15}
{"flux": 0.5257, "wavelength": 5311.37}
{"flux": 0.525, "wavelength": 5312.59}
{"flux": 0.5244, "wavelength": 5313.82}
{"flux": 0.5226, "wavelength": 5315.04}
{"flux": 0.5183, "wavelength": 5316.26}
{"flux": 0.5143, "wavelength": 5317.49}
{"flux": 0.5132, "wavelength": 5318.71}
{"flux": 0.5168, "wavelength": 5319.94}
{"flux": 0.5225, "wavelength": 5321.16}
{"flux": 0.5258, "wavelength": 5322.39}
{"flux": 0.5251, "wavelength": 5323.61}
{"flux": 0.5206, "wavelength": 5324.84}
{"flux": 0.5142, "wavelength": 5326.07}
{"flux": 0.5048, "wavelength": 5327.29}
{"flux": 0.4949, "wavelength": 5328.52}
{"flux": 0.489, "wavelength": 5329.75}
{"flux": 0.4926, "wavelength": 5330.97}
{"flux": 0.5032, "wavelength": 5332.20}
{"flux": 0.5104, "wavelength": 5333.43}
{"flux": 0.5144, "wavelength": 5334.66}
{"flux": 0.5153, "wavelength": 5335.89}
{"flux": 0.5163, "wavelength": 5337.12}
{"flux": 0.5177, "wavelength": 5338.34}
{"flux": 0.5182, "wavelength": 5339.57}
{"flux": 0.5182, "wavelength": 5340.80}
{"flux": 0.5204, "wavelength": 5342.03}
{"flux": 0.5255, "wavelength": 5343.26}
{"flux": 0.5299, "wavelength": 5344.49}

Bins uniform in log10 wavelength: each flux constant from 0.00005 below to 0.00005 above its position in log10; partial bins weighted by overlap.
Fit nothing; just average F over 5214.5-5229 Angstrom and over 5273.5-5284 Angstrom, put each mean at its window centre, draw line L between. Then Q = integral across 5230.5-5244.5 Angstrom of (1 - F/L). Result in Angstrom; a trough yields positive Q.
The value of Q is -0.2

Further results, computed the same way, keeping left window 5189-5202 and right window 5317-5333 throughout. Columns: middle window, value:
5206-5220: 0.1 Angstrom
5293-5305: -0.4 Angstrom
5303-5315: -0.4 Angstrom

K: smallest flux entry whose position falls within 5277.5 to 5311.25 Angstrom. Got 0.5139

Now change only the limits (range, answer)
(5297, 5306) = 0.5173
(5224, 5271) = 0.4856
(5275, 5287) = 0.5074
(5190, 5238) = 0.5013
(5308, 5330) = 0.489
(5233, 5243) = 0.524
